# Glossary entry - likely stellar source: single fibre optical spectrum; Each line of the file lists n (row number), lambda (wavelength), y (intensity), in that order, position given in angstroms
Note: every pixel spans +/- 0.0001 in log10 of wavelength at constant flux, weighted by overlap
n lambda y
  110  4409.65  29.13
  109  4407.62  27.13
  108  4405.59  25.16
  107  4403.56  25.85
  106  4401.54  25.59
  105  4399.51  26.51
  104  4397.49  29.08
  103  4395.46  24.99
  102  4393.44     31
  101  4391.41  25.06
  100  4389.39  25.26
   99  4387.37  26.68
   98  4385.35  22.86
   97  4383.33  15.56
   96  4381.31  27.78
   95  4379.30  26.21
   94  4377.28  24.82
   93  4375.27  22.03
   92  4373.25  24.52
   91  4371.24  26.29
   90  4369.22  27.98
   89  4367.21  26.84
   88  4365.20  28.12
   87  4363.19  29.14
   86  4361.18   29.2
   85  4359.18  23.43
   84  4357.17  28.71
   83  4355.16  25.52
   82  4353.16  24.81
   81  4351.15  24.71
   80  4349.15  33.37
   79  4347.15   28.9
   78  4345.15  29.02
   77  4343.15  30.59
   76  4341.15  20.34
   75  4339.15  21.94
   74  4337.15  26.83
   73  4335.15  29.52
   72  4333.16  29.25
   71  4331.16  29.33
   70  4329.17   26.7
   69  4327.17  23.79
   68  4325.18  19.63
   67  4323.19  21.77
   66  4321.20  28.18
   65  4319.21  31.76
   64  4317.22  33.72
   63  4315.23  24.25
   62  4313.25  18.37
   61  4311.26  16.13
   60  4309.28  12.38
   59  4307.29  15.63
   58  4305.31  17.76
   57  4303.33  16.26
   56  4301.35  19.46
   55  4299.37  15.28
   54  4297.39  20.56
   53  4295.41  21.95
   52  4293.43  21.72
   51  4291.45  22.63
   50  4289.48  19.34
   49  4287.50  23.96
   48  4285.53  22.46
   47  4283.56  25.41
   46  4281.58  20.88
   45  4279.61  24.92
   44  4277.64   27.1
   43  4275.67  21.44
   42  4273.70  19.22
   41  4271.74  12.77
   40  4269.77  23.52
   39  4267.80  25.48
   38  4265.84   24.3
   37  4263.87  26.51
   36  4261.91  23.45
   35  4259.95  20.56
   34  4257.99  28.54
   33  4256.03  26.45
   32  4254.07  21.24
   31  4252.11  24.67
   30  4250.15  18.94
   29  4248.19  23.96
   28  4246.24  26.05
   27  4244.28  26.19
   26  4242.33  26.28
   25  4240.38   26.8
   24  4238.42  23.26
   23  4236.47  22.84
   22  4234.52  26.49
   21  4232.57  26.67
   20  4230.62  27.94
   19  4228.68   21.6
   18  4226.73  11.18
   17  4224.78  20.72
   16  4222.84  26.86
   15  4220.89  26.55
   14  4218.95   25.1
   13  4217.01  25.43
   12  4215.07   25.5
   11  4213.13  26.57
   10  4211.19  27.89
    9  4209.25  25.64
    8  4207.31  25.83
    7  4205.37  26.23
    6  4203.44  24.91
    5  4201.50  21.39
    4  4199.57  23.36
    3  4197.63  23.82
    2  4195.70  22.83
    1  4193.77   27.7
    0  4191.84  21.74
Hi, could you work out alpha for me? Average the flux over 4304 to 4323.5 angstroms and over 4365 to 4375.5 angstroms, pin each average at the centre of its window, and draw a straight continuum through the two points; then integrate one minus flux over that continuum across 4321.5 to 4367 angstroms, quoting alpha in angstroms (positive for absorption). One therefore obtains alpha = -4.6 angstroms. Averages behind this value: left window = 21.9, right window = 26.1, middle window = 26.6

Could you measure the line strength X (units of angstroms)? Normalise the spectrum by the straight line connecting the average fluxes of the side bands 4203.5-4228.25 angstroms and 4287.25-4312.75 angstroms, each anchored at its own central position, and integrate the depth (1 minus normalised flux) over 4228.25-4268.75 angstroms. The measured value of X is -4.8 angstroms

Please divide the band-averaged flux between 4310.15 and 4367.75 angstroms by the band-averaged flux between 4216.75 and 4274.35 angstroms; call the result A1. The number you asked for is 1.11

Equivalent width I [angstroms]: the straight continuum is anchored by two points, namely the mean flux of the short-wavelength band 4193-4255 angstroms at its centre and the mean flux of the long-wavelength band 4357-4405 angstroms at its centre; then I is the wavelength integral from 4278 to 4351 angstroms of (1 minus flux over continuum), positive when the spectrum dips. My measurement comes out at 5.2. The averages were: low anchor 24.4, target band 23.5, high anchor 25.9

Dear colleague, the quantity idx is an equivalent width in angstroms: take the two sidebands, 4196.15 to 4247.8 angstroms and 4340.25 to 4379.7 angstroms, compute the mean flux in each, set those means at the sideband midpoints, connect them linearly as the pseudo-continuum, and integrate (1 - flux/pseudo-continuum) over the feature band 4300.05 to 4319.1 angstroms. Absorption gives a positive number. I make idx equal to 4.5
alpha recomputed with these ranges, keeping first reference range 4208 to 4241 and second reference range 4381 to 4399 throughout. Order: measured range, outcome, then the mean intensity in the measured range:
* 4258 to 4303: 5.0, 22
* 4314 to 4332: -1.0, 26.4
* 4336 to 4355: -1.2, 26.7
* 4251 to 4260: 0.0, 24.6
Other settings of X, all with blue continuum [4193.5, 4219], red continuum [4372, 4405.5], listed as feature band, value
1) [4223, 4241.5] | 1.37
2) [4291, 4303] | 2.49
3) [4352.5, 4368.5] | -1.15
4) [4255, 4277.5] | 1.85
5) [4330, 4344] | -0.88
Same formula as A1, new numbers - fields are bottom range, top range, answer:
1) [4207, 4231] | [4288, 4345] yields 0.94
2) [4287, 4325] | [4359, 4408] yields 1.23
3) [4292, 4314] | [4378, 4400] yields 1.43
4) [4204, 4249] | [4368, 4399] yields 1.02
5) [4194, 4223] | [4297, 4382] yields 0.98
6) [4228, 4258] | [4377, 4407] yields 1.03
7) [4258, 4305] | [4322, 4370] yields 1.22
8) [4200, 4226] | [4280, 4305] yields 0.83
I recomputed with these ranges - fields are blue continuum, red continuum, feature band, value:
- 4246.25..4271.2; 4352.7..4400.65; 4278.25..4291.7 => 0.8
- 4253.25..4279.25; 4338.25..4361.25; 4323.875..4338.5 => -0.2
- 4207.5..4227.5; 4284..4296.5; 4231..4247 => -1.3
